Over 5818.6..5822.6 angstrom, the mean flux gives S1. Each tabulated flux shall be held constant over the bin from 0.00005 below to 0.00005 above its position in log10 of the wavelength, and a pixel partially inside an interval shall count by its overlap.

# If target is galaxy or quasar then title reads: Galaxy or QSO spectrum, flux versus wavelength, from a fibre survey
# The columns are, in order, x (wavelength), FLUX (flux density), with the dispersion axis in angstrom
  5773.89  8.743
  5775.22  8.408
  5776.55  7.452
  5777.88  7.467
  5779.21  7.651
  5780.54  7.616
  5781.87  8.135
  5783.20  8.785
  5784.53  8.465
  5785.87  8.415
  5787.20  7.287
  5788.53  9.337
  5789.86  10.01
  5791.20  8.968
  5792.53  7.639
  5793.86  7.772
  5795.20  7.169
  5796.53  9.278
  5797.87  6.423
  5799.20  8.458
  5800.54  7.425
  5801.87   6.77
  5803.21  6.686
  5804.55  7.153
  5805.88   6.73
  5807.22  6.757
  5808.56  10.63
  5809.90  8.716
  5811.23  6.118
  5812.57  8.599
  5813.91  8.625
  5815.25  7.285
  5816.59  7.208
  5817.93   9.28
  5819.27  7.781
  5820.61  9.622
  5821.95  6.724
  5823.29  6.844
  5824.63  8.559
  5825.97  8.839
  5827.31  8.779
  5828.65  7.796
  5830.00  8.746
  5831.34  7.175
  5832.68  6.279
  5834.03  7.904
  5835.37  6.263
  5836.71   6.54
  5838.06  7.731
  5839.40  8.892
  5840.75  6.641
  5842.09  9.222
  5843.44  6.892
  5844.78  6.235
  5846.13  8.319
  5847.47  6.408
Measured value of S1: 8.05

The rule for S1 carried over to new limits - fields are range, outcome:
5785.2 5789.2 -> 8.36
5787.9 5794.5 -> 8.75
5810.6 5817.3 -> 7.58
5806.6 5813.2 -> 8.17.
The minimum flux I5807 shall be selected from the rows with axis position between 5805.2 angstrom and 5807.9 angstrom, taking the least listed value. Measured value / 6.73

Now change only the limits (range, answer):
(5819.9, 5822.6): 6.724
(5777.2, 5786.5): 7.467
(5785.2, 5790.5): 7.287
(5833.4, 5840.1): 6.263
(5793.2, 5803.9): 6.423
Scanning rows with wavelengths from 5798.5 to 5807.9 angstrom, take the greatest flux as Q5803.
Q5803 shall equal 8.458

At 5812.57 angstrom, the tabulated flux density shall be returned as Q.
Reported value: 8.599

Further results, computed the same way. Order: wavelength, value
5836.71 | 6.54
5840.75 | 6.641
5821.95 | 6.724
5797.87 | 6.423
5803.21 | 6.686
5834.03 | 7.904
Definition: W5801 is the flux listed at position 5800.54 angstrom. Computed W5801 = 7.425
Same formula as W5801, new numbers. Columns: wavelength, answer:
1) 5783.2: 8.785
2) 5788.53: 9.337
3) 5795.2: 7.169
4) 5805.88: 6.73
